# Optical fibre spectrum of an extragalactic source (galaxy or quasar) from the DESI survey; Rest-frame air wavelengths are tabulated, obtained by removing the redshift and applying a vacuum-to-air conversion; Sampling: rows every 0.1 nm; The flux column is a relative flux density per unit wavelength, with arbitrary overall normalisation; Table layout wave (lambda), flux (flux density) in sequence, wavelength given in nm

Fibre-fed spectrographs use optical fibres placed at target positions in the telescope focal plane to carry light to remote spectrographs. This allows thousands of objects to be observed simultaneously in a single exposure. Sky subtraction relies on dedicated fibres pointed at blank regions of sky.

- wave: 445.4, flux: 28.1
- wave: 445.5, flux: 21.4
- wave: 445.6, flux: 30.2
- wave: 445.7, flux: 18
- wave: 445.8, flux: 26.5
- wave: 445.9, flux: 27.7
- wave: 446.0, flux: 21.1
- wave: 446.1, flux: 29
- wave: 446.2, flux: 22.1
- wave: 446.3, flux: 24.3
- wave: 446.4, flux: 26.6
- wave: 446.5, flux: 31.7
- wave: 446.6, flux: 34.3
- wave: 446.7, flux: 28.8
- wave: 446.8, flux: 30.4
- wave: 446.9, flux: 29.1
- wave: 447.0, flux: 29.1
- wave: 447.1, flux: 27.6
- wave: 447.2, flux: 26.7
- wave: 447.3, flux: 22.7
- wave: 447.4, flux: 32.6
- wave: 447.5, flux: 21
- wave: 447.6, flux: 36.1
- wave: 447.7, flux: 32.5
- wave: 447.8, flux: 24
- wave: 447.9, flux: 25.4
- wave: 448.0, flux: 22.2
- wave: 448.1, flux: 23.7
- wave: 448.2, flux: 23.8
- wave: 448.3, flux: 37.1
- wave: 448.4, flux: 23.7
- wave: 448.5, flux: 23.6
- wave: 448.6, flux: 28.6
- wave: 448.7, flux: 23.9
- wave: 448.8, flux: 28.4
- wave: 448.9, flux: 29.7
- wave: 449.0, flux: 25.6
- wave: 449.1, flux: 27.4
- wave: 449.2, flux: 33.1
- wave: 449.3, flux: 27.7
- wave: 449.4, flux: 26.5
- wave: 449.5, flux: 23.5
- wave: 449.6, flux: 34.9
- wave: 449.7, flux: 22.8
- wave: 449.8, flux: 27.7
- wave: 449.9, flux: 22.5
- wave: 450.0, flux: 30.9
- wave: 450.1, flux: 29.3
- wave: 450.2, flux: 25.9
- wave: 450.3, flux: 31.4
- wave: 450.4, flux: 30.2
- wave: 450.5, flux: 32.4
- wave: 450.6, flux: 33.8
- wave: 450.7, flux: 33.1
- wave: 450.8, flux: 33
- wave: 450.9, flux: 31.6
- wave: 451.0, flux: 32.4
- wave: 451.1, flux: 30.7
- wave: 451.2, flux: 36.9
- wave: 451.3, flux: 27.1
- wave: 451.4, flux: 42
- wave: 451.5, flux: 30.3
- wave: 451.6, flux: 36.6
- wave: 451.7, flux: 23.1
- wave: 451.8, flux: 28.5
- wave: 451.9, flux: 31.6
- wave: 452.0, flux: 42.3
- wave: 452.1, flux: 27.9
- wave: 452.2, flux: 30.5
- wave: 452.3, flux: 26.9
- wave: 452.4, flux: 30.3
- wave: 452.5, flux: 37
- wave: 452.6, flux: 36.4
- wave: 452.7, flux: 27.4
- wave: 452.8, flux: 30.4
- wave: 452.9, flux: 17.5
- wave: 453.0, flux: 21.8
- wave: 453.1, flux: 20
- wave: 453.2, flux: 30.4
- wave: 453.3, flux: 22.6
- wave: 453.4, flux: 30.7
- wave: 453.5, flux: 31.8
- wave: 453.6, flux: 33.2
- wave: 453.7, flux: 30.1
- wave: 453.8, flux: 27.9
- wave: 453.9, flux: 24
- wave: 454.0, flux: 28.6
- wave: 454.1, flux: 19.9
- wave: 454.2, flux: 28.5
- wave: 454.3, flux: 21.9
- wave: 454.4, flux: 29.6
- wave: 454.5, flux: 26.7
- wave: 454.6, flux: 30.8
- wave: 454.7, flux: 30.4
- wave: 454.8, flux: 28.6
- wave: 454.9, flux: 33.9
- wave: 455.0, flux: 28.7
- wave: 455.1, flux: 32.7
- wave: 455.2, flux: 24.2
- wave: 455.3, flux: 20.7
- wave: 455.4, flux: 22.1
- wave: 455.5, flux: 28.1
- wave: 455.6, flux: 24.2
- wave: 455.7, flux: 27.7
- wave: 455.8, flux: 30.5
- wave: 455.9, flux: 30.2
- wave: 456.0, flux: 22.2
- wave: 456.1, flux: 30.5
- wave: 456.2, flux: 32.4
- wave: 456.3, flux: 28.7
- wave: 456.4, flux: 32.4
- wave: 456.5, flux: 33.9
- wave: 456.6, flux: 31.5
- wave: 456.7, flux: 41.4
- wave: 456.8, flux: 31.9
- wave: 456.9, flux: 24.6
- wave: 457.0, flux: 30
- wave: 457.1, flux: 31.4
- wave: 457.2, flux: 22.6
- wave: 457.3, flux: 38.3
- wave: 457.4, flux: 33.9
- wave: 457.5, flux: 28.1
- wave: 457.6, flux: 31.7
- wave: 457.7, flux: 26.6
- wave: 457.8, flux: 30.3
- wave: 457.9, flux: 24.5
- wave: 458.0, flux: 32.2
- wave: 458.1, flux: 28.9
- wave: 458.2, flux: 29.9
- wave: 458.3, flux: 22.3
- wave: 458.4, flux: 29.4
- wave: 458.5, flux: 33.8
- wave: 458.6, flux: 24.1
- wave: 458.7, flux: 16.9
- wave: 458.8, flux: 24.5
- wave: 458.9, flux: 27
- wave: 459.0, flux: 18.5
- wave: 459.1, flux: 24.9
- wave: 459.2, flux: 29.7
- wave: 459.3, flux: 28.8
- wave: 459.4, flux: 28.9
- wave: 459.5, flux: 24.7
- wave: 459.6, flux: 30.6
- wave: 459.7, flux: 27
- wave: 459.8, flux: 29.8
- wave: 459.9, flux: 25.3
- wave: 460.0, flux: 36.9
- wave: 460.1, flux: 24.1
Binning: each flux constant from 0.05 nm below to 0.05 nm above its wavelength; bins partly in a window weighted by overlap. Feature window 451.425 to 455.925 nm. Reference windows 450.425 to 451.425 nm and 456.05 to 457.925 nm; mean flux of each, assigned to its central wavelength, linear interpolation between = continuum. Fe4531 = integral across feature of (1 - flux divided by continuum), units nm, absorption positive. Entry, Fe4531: 0.51 nm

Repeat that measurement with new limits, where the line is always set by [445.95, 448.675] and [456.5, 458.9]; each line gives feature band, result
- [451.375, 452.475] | -0.141 nm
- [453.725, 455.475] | 0.093 nm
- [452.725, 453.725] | 0.055 nm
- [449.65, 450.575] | -0.016 nm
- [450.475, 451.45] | -0.188 nm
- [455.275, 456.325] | 0.061 nm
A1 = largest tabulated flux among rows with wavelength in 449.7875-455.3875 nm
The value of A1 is 42.3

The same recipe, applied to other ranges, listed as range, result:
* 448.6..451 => 34.9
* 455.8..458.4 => 41.4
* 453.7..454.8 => 30.8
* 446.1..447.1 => 34.3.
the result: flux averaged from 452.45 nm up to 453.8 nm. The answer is 28.4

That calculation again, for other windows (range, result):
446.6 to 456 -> 28.6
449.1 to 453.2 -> 29.9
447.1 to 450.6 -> 27.7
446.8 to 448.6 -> 27.2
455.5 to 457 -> 30.1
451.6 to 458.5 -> 28.9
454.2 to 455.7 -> 27.4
